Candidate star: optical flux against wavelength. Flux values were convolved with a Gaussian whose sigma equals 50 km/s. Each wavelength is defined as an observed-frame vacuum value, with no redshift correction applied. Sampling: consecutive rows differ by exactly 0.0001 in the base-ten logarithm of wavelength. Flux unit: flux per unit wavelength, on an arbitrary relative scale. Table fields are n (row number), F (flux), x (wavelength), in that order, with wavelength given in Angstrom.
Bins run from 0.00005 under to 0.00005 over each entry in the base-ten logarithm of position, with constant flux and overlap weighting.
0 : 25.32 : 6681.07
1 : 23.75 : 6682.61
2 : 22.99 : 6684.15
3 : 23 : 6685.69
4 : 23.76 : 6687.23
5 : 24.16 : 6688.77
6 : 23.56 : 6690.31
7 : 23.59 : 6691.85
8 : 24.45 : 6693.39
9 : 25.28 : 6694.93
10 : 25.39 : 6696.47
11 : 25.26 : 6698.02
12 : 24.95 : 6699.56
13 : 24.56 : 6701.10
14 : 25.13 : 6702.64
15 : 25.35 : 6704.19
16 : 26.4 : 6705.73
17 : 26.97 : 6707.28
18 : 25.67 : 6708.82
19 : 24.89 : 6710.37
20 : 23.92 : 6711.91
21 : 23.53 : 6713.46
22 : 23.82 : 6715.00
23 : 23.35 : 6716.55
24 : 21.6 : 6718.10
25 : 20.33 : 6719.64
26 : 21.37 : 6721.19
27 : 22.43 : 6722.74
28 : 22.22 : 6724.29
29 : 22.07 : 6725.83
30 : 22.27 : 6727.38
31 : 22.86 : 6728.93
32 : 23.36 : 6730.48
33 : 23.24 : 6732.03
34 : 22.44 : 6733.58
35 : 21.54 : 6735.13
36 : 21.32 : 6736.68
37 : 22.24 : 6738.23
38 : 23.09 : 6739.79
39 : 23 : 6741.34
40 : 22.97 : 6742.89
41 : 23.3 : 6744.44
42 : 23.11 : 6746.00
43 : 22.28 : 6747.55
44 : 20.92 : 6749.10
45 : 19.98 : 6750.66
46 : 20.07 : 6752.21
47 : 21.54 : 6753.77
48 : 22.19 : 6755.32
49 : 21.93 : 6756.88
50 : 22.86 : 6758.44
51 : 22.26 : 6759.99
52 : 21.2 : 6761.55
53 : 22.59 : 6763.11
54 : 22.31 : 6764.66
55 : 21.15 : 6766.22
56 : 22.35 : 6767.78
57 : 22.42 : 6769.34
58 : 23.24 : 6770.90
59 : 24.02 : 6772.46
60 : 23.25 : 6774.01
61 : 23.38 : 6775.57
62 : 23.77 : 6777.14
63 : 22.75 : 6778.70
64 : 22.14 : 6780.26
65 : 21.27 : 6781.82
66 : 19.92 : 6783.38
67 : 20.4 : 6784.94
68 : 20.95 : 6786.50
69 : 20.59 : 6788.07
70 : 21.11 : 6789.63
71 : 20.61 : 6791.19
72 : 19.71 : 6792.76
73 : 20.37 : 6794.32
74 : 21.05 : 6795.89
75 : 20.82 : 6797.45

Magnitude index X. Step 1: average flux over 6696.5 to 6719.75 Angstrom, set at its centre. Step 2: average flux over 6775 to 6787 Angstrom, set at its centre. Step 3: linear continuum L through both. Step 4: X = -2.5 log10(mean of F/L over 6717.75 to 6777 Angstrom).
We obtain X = 0.04 mag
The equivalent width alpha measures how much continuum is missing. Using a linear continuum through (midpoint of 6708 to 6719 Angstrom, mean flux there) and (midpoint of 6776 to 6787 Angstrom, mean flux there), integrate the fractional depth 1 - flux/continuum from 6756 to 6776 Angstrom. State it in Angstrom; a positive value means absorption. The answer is -0.3 Angstrom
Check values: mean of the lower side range 23.8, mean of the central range 22.5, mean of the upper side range 21.7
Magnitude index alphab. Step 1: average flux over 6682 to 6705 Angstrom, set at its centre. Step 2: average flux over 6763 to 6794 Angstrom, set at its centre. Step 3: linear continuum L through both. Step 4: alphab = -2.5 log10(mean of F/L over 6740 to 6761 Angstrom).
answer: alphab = 0.03 mag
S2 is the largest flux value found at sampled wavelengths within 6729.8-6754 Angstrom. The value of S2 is 23.36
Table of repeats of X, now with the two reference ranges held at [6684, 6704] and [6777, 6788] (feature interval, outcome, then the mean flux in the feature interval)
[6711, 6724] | 0.05 mag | 22.6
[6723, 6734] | 0.03 mag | 22.6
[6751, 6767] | 0.02 mag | 21.8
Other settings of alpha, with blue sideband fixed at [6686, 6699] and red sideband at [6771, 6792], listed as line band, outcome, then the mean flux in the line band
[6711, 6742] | 1.2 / 22.5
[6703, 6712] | -0.6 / 25.6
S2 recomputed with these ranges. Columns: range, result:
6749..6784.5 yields 24.02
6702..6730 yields 26.97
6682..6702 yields 25.39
